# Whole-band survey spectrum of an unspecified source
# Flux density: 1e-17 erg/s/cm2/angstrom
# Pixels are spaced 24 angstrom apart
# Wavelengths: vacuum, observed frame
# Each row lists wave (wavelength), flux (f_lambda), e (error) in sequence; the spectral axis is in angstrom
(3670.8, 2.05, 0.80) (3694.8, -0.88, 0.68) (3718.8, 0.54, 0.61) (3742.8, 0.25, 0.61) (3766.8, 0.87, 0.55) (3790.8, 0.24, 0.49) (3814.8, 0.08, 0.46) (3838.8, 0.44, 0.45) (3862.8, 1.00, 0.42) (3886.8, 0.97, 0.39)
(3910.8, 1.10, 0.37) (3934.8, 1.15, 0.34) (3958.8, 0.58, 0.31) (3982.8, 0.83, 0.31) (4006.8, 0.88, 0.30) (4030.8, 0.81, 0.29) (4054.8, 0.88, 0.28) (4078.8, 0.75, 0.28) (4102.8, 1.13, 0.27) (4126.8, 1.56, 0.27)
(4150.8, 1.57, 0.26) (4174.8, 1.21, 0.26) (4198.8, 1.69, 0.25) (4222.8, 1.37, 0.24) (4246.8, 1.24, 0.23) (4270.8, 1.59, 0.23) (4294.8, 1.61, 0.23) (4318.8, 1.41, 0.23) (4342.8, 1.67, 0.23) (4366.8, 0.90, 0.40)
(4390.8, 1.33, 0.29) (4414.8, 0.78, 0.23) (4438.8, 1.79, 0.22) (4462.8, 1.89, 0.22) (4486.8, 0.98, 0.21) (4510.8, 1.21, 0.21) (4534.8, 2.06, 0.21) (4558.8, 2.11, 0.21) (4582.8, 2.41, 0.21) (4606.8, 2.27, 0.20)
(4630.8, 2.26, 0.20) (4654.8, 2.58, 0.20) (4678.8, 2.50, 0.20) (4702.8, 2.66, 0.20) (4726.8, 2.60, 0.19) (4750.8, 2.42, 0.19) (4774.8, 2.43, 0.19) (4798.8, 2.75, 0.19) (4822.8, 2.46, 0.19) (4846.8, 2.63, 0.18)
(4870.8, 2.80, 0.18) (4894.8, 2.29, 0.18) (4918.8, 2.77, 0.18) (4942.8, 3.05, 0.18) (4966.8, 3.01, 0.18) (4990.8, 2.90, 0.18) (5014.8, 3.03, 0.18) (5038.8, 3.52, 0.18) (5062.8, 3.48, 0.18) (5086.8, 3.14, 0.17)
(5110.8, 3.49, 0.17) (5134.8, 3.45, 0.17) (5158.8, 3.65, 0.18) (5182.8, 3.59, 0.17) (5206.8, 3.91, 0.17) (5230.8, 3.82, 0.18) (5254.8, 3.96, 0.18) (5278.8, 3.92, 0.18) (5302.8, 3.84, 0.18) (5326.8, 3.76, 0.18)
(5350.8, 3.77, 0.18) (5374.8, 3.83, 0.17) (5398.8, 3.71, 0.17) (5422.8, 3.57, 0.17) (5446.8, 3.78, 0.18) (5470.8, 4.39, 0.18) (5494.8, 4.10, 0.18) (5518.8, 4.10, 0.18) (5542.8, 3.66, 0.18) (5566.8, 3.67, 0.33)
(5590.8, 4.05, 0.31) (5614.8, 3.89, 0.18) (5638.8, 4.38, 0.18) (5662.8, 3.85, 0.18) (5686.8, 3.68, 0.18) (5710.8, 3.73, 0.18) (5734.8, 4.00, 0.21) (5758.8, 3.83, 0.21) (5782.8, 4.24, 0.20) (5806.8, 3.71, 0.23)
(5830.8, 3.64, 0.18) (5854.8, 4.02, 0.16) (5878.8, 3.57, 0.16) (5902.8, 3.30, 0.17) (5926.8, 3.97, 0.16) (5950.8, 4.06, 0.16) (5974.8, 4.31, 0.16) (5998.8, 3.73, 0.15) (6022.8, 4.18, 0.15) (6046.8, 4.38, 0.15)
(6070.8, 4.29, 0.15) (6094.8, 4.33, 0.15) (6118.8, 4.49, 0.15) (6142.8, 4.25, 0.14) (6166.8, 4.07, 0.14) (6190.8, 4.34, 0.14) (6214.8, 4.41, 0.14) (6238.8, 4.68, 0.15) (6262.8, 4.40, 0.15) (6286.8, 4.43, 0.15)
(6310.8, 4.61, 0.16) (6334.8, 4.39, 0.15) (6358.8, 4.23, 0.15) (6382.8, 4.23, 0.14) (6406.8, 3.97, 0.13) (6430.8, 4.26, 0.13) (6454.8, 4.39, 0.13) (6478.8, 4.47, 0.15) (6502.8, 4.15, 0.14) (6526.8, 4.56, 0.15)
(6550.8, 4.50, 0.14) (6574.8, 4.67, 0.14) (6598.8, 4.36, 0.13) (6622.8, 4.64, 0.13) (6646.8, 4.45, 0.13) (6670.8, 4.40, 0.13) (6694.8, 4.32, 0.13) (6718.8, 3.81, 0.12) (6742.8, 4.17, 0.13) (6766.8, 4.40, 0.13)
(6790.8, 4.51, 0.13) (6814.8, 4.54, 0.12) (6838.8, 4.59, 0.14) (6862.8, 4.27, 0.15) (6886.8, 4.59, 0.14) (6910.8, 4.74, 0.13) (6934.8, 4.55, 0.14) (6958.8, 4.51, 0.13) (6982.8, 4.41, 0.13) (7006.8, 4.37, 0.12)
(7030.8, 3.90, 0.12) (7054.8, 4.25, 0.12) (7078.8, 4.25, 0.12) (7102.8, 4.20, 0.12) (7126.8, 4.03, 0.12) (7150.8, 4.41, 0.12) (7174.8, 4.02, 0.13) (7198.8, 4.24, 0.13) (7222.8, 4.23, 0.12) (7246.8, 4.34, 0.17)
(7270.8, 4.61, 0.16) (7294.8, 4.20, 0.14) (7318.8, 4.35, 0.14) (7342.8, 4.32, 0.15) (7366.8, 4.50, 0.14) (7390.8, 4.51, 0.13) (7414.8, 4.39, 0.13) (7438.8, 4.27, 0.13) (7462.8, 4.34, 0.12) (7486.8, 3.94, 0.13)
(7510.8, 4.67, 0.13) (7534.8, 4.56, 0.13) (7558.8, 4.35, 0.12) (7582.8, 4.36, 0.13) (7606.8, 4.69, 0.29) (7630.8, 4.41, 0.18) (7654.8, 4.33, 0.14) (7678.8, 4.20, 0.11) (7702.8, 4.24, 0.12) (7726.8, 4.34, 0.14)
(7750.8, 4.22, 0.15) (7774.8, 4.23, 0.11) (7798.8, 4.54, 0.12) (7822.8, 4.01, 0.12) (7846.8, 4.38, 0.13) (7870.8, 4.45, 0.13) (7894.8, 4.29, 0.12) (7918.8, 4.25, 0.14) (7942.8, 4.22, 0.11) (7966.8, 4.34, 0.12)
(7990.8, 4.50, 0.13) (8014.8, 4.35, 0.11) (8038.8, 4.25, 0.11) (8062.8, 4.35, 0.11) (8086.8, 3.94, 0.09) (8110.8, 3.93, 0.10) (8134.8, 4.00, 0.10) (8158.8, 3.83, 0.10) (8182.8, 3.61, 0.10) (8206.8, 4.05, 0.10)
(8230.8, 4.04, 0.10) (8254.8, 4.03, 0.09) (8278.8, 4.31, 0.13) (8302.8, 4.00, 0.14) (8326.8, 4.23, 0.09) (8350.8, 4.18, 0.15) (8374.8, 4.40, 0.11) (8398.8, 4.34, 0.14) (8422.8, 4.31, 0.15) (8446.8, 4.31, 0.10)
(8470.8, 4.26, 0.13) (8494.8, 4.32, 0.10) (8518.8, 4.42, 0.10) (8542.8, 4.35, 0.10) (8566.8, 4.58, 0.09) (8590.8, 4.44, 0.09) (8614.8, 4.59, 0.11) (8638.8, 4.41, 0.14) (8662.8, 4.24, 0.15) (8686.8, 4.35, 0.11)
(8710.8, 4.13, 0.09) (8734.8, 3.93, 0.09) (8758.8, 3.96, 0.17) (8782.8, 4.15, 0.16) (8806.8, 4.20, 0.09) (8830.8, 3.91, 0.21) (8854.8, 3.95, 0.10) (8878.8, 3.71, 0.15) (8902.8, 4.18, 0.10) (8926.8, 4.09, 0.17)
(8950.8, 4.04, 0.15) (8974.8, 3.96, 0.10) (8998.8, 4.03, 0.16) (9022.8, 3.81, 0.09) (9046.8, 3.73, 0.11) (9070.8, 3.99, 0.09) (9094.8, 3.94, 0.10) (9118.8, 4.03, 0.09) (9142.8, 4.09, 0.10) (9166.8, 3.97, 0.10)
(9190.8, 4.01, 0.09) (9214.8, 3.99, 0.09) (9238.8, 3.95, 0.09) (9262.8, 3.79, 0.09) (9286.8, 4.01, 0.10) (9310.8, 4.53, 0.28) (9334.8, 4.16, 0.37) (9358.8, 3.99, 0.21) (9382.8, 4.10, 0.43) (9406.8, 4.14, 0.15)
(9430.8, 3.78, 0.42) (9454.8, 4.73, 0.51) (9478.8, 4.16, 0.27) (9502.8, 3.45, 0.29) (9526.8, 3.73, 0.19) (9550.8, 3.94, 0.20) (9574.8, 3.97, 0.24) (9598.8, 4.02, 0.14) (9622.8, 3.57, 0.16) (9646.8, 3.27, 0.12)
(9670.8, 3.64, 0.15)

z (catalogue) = 0.14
